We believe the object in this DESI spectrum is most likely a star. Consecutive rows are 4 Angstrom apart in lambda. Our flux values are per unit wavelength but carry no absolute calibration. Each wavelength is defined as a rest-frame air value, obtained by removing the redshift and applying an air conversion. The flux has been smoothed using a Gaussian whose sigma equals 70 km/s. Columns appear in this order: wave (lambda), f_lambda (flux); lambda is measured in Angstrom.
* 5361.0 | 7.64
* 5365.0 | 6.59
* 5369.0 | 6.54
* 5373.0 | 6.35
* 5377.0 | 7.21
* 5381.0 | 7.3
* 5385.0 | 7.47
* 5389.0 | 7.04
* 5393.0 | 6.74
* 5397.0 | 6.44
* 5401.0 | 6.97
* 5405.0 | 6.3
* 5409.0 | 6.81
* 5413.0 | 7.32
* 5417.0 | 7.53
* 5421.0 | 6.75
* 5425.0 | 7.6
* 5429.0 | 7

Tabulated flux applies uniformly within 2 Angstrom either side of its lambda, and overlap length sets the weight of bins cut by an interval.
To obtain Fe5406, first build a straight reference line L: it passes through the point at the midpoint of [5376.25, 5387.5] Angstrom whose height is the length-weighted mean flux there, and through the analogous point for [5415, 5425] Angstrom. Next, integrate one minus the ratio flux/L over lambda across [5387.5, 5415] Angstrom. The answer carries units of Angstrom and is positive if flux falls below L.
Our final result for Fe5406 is 1.81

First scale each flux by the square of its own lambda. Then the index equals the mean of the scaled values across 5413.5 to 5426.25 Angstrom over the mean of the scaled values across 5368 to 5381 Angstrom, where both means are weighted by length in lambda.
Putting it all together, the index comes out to 1.09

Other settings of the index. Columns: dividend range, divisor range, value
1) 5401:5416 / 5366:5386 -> 1.00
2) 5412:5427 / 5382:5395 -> 1.04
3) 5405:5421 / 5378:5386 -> 0.97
